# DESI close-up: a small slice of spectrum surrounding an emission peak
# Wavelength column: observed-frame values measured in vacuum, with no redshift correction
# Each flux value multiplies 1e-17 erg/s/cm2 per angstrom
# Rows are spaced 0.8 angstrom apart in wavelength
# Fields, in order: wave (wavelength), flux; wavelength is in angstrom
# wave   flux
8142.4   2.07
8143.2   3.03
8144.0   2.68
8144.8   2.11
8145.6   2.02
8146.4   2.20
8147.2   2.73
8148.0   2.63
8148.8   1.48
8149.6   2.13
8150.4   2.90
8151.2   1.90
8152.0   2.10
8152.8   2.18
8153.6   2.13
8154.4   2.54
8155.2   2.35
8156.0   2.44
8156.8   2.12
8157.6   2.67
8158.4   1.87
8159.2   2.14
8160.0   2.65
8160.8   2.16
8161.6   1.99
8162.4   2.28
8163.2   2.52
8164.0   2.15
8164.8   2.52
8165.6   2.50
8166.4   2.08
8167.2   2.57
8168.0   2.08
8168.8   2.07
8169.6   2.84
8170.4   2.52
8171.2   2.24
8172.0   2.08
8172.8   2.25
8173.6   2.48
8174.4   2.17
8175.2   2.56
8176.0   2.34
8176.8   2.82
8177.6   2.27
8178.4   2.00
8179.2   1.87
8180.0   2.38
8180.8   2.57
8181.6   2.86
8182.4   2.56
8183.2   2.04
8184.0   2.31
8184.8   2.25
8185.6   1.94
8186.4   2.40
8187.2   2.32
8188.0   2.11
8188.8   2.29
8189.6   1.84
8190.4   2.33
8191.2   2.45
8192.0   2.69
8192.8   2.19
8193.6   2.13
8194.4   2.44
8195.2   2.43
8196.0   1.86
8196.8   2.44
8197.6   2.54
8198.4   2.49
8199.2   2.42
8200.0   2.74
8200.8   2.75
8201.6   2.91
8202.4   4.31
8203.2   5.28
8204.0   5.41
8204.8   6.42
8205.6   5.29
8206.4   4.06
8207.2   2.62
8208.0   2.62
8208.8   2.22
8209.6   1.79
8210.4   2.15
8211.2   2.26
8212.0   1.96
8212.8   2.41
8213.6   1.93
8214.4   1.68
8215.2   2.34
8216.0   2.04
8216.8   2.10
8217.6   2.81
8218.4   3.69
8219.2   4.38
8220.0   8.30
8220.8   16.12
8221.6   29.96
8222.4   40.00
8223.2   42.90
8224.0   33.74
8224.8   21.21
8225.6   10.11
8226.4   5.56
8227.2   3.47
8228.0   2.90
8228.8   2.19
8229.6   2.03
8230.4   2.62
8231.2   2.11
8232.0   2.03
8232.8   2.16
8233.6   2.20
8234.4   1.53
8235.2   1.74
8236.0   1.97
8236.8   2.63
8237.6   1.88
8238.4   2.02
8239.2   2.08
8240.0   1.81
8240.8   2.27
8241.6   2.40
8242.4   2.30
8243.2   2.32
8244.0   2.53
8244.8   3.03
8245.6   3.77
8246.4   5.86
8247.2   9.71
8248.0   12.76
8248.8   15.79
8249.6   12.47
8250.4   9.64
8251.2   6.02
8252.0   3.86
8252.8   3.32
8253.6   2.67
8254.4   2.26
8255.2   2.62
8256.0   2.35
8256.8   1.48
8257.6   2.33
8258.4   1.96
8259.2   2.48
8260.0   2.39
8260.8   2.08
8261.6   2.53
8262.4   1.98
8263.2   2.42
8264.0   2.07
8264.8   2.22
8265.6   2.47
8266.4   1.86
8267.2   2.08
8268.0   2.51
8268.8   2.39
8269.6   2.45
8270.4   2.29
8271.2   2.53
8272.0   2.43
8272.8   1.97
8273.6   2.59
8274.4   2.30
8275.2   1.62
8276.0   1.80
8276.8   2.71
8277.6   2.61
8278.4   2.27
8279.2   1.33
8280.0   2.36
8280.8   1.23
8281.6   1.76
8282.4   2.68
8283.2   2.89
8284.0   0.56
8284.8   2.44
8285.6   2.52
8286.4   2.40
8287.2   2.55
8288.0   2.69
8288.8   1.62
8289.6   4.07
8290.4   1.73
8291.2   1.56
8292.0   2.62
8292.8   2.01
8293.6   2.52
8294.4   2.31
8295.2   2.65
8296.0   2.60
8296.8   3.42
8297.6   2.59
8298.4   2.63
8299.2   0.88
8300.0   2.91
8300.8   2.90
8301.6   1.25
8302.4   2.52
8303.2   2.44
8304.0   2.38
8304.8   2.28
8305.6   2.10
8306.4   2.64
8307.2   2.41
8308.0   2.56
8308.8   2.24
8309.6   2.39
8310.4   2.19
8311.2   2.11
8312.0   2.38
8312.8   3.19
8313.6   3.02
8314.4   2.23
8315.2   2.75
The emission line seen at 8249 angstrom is [N II]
